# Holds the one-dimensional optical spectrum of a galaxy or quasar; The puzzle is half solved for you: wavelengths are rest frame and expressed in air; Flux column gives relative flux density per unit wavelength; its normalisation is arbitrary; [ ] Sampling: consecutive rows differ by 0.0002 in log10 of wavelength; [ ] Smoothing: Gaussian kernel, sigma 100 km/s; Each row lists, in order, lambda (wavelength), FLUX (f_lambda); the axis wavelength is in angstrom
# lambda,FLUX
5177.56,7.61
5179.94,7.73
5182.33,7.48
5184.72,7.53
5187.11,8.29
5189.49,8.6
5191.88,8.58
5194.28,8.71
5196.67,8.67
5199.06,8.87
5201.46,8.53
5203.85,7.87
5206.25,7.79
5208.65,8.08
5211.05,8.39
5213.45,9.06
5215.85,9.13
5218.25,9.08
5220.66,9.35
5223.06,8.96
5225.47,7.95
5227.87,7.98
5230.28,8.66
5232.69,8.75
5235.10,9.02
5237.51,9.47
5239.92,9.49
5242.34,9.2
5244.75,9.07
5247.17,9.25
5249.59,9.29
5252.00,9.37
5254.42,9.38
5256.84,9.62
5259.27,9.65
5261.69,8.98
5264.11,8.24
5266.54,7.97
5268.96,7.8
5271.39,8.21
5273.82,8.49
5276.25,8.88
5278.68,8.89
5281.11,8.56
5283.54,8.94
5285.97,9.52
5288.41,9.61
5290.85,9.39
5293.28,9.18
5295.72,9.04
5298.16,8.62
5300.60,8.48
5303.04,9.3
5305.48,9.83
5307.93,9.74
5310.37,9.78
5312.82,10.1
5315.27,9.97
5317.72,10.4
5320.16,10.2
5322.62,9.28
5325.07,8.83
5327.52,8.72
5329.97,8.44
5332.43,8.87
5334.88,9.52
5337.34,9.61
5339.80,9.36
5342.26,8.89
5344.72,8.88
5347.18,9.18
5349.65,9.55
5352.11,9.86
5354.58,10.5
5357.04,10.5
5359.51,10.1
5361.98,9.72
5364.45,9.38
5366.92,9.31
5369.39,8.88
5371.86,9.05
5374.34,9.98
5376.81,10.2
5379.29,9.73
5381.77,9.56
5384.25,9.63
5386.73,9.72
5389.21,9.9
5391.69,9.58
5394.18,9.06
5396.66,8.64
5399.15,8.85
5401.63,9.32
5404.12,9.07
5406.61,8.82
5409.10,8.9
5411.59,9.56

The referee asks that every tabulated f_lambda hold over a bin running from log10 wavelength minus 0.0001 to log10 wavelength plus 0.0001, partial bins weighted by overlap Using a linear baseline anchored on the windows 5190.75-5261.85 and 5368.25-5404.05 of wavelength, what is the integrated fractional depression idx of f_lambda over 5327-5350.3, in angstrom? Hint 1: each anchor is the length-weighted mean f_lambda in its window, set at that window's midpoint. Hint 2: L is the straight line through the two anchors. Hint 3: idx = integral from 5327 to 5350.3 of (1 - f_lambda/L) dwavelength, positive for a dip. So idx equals 0.4 angstrom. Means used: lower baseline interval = 8.87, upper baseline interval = 9.42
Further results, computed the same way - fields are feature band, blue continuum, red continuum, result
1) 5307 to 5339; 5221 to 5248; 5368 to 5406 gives -1.1 angstrom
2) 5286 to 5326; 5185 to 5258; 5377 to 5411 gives -1.9 angstrom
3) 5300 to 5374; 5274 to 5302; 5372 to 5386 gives -0.7 angstrom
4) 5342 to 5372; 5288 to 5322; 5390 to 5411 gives -0.9 angstrom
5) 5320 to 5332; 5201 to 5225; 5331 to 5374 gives 0.4 angstrom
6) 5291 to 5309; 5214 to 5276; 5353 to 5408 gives -0.1 angstrom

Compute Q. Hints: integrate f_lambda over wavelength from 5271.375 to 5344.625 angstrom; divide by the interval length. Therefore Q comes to 9.23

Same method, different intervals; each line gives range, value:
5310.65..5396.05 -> 9.54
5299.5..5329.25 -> 9.54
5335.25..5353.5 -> 9.35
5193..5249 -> 8.76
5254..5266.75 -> 9.02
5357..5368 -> 9.73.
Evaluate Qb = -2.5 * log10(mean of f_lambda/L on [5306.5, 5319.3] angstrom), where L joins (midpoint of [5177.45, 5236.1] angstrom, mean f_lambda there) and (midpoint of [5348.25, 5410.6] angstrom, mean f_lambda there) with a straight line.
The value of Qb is -0.10 mag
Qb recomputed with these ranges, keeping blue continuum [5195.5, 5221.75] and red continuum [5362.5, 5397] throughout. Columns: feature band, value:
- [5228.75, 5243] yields -0.038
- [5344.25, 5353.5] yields -0.009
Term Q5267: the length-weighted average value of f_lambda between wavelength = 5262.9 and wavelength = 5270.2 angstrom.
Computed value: 8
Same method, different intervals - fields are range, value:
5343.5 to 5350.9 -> 9.2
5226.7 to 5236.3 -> 8.6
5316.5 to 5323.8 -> 9.96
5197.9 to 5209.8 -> 8.22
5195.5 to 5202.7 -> 8.69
